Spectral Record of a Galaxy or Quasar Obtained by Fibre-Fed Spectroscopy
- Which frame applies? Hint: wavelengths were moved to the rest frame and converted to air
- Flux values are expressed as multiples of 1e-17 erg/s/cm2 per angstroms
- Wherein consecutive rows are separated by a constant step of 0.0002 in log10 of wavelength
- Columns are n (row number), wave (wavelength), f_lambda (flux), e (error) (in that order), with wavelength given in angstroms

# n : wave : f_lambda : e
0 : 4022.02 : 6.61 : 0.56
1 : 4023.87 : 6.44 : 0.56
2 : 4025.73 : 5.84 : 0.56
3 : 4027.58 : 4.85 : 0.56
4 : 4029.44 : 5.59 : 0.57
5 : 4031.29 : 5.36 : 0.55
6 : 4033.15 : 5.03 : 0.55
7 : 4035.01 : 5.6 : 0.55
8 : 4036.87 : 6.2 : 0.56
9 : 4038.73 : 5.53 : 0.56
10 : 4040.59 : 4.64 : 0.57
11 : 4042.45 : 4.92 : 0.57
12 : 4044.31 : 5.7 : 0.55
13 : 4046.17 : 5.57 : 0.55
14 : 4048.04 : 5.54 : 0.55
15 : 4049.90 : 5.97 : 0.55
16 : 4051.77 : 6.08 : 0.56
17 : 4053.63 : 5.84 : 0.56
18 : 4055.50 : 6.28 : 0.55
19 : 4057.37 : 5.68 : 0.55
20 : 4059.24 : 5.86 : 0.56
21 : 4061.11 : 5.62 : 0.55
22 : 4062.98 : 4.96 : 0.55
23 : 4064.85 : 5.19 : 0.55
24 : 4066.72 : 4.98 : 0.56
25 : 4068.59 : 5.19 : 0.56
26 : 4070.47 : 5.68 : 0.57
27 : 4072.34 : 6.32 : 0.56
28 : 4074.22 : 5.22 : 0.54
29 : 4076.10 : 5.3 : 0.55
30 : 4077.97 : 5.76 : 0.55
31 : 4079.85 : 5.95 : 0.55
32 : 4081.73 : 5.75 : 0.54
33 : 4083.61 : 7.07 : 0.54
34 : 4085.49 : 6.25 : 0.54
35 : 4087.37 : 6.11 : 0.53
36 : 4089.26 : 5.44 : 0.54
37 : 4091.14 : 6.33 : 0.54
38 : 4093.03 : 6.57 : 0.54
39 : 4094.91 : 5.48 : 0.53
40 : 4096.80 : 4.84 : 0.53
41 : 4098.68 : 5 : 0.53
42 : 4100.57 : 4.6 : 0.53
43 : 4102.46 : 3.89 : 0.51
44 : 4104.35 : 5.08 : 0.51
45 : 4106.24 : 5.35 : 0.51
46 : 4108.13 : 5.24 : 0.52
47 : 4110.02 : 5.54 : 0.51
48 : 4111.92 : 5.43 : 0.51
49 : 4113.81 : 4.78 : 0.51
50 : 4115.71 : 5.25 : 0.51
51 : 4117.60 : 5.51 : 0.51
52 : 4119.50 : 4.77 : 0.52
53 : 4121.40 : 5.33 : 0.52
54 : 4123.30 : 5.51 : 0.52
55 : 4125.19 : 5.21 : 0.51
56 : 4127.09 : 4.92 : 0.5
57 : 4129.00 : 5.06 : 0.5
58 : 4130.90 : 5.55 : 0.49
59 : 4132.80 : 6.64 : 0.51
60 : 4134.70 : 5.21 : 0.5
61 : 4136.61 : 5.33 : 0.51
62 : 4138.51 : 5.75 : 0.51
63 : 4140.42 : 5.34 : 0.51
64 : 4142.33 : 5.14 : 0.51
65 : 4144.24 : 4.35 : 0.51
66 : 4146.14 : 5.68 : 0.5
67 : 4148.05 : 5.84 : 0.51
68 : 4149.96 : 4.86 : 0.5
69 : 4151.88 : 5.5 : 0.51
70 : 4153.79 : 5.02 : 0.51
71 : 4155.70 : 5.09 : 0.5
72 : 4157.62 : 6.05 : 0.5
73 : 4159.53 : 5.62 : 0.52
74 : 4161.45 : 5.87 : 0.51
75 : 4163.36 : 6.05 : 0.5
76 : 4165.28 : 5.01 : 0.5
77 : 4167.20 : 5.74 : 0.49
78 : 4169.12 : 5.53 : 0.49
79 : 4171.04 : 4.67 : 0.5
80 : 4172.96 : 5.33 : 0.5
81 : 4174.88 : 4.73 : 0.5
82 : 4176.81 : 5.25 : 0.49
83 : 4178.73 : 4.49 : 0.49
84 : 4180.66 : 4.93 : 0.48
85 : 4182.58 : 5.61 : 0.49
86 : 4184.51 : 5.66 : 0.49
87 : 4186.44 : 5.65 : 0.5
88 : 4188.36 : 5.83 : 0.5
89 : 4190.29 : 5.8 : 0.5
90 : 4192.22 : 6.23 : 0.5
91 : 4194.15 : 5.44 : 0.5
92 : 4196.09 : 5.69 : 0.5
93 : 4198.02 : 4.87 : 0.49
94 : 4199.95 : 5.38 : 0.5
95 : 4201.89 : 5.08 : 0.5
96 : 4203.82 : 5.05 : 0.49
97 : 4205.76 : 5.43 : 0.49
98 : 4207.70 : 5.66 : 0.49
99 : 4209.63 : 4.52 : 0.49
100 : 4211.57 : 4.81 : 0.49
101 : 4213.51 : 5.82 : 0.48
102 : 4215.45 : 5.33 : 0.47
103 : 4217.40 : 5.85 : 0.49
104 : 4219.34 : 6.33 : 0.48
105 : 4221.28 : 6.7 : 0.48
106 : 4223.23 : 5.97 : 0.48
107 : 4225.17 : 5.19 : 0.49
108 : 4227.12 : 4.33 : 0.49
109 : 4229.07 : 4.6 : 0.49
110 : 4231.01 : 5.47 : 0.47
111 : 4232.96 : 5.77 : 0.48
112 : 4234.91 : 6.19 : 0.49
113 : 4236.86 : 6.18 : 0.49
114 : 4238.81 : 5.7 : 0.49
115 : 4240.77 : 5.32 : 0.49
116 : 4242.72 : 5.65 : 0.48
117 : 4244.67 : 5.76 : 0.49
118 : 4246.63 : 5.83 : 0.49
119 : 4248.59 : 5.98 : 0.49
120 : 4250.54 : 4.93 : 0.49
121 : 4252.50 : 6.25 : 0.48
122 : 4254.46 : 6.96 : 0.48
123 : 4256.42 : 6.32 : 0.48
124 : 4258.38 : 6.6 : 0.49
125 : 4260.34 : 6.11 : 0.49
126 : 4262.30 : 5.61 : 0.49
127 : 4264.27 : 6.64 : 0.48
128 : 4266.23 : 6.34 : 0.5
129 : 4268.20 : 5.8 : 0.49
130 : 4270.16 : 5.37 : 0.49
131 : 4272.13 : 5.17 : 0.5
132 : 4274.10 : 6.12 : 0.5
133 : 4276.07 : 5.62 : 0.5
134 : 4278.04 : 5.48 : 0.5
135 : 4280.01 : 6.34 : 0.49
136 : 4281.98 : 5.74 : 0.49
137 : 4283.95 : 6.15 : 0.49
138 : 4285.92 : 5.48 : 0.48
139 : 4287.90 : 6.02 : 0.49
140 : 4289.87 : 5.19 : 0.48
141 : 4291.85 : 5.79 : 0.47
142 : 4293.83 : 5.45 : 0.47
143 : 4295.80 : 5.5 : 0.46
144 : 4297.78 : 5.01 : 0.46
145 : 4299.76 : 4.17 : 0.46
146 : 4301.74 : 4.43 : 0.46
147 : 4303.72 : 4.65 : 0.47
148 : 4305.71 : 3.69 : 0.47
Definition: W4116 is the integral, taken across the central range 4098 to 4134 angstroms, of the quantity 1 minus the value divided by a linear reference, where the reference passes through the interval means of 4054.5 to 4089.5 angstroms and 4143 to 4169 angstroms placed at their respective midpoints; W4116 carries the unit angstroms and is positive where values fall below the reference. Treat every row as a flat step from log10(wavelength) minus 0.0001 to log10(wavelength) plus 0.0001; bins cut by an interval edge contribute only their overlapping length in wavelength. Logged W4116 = 2.43 angstroms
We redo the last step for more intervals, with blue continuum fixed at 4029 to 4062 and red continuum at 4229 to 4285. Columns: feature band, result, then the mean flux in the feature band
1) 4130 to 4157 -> 1.65 angstroms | 5.39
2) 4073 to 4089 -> -0.72 angstroms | 5.91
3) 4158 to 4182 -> 1.99 angstroms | 5.29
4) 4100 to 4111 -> 1.40 angstroms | 4.96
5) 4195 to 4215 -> 2.00 angstroms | 5.23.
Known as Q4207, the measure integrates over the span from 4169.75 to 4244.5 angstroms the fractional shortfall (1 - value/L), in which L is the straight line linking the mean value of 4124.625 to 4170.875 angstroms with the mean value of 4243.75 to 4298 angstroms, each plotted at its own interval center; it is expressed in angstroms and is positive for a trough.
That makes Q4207 2.5 angstroms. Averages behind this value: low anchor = 5.42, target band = 5.44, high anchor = 5.85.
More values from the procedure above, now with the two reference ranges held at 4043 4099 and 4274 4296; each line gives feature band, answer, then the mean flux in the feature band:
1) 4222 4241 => 0.8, 5.49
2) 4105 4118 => 1.0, 5.29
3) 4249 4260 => -0.9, 6.2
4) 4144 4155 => 0.9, 5.26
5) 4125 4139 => 0.6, 5.46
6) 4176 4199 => 1.1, 5.46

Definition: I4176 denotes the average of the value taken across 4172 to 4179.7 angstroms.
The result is 4.95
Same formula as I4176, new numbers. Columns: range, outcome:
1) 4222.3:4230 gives 5.02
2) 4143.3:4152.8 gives 5.25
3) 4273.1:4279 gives 5.74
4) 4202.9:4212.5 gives 5.1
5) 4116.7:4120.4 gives 5.14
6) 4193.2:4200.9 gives 5.34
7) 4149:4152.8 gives 5.17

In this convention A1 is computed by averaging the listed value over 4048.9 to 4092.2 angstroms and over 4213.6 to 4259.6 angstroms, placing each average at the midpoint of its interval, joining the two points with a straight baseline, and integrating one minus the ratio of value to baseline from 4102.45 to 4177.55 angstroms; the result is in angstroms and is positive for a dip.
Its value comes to 6.0 angstroms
